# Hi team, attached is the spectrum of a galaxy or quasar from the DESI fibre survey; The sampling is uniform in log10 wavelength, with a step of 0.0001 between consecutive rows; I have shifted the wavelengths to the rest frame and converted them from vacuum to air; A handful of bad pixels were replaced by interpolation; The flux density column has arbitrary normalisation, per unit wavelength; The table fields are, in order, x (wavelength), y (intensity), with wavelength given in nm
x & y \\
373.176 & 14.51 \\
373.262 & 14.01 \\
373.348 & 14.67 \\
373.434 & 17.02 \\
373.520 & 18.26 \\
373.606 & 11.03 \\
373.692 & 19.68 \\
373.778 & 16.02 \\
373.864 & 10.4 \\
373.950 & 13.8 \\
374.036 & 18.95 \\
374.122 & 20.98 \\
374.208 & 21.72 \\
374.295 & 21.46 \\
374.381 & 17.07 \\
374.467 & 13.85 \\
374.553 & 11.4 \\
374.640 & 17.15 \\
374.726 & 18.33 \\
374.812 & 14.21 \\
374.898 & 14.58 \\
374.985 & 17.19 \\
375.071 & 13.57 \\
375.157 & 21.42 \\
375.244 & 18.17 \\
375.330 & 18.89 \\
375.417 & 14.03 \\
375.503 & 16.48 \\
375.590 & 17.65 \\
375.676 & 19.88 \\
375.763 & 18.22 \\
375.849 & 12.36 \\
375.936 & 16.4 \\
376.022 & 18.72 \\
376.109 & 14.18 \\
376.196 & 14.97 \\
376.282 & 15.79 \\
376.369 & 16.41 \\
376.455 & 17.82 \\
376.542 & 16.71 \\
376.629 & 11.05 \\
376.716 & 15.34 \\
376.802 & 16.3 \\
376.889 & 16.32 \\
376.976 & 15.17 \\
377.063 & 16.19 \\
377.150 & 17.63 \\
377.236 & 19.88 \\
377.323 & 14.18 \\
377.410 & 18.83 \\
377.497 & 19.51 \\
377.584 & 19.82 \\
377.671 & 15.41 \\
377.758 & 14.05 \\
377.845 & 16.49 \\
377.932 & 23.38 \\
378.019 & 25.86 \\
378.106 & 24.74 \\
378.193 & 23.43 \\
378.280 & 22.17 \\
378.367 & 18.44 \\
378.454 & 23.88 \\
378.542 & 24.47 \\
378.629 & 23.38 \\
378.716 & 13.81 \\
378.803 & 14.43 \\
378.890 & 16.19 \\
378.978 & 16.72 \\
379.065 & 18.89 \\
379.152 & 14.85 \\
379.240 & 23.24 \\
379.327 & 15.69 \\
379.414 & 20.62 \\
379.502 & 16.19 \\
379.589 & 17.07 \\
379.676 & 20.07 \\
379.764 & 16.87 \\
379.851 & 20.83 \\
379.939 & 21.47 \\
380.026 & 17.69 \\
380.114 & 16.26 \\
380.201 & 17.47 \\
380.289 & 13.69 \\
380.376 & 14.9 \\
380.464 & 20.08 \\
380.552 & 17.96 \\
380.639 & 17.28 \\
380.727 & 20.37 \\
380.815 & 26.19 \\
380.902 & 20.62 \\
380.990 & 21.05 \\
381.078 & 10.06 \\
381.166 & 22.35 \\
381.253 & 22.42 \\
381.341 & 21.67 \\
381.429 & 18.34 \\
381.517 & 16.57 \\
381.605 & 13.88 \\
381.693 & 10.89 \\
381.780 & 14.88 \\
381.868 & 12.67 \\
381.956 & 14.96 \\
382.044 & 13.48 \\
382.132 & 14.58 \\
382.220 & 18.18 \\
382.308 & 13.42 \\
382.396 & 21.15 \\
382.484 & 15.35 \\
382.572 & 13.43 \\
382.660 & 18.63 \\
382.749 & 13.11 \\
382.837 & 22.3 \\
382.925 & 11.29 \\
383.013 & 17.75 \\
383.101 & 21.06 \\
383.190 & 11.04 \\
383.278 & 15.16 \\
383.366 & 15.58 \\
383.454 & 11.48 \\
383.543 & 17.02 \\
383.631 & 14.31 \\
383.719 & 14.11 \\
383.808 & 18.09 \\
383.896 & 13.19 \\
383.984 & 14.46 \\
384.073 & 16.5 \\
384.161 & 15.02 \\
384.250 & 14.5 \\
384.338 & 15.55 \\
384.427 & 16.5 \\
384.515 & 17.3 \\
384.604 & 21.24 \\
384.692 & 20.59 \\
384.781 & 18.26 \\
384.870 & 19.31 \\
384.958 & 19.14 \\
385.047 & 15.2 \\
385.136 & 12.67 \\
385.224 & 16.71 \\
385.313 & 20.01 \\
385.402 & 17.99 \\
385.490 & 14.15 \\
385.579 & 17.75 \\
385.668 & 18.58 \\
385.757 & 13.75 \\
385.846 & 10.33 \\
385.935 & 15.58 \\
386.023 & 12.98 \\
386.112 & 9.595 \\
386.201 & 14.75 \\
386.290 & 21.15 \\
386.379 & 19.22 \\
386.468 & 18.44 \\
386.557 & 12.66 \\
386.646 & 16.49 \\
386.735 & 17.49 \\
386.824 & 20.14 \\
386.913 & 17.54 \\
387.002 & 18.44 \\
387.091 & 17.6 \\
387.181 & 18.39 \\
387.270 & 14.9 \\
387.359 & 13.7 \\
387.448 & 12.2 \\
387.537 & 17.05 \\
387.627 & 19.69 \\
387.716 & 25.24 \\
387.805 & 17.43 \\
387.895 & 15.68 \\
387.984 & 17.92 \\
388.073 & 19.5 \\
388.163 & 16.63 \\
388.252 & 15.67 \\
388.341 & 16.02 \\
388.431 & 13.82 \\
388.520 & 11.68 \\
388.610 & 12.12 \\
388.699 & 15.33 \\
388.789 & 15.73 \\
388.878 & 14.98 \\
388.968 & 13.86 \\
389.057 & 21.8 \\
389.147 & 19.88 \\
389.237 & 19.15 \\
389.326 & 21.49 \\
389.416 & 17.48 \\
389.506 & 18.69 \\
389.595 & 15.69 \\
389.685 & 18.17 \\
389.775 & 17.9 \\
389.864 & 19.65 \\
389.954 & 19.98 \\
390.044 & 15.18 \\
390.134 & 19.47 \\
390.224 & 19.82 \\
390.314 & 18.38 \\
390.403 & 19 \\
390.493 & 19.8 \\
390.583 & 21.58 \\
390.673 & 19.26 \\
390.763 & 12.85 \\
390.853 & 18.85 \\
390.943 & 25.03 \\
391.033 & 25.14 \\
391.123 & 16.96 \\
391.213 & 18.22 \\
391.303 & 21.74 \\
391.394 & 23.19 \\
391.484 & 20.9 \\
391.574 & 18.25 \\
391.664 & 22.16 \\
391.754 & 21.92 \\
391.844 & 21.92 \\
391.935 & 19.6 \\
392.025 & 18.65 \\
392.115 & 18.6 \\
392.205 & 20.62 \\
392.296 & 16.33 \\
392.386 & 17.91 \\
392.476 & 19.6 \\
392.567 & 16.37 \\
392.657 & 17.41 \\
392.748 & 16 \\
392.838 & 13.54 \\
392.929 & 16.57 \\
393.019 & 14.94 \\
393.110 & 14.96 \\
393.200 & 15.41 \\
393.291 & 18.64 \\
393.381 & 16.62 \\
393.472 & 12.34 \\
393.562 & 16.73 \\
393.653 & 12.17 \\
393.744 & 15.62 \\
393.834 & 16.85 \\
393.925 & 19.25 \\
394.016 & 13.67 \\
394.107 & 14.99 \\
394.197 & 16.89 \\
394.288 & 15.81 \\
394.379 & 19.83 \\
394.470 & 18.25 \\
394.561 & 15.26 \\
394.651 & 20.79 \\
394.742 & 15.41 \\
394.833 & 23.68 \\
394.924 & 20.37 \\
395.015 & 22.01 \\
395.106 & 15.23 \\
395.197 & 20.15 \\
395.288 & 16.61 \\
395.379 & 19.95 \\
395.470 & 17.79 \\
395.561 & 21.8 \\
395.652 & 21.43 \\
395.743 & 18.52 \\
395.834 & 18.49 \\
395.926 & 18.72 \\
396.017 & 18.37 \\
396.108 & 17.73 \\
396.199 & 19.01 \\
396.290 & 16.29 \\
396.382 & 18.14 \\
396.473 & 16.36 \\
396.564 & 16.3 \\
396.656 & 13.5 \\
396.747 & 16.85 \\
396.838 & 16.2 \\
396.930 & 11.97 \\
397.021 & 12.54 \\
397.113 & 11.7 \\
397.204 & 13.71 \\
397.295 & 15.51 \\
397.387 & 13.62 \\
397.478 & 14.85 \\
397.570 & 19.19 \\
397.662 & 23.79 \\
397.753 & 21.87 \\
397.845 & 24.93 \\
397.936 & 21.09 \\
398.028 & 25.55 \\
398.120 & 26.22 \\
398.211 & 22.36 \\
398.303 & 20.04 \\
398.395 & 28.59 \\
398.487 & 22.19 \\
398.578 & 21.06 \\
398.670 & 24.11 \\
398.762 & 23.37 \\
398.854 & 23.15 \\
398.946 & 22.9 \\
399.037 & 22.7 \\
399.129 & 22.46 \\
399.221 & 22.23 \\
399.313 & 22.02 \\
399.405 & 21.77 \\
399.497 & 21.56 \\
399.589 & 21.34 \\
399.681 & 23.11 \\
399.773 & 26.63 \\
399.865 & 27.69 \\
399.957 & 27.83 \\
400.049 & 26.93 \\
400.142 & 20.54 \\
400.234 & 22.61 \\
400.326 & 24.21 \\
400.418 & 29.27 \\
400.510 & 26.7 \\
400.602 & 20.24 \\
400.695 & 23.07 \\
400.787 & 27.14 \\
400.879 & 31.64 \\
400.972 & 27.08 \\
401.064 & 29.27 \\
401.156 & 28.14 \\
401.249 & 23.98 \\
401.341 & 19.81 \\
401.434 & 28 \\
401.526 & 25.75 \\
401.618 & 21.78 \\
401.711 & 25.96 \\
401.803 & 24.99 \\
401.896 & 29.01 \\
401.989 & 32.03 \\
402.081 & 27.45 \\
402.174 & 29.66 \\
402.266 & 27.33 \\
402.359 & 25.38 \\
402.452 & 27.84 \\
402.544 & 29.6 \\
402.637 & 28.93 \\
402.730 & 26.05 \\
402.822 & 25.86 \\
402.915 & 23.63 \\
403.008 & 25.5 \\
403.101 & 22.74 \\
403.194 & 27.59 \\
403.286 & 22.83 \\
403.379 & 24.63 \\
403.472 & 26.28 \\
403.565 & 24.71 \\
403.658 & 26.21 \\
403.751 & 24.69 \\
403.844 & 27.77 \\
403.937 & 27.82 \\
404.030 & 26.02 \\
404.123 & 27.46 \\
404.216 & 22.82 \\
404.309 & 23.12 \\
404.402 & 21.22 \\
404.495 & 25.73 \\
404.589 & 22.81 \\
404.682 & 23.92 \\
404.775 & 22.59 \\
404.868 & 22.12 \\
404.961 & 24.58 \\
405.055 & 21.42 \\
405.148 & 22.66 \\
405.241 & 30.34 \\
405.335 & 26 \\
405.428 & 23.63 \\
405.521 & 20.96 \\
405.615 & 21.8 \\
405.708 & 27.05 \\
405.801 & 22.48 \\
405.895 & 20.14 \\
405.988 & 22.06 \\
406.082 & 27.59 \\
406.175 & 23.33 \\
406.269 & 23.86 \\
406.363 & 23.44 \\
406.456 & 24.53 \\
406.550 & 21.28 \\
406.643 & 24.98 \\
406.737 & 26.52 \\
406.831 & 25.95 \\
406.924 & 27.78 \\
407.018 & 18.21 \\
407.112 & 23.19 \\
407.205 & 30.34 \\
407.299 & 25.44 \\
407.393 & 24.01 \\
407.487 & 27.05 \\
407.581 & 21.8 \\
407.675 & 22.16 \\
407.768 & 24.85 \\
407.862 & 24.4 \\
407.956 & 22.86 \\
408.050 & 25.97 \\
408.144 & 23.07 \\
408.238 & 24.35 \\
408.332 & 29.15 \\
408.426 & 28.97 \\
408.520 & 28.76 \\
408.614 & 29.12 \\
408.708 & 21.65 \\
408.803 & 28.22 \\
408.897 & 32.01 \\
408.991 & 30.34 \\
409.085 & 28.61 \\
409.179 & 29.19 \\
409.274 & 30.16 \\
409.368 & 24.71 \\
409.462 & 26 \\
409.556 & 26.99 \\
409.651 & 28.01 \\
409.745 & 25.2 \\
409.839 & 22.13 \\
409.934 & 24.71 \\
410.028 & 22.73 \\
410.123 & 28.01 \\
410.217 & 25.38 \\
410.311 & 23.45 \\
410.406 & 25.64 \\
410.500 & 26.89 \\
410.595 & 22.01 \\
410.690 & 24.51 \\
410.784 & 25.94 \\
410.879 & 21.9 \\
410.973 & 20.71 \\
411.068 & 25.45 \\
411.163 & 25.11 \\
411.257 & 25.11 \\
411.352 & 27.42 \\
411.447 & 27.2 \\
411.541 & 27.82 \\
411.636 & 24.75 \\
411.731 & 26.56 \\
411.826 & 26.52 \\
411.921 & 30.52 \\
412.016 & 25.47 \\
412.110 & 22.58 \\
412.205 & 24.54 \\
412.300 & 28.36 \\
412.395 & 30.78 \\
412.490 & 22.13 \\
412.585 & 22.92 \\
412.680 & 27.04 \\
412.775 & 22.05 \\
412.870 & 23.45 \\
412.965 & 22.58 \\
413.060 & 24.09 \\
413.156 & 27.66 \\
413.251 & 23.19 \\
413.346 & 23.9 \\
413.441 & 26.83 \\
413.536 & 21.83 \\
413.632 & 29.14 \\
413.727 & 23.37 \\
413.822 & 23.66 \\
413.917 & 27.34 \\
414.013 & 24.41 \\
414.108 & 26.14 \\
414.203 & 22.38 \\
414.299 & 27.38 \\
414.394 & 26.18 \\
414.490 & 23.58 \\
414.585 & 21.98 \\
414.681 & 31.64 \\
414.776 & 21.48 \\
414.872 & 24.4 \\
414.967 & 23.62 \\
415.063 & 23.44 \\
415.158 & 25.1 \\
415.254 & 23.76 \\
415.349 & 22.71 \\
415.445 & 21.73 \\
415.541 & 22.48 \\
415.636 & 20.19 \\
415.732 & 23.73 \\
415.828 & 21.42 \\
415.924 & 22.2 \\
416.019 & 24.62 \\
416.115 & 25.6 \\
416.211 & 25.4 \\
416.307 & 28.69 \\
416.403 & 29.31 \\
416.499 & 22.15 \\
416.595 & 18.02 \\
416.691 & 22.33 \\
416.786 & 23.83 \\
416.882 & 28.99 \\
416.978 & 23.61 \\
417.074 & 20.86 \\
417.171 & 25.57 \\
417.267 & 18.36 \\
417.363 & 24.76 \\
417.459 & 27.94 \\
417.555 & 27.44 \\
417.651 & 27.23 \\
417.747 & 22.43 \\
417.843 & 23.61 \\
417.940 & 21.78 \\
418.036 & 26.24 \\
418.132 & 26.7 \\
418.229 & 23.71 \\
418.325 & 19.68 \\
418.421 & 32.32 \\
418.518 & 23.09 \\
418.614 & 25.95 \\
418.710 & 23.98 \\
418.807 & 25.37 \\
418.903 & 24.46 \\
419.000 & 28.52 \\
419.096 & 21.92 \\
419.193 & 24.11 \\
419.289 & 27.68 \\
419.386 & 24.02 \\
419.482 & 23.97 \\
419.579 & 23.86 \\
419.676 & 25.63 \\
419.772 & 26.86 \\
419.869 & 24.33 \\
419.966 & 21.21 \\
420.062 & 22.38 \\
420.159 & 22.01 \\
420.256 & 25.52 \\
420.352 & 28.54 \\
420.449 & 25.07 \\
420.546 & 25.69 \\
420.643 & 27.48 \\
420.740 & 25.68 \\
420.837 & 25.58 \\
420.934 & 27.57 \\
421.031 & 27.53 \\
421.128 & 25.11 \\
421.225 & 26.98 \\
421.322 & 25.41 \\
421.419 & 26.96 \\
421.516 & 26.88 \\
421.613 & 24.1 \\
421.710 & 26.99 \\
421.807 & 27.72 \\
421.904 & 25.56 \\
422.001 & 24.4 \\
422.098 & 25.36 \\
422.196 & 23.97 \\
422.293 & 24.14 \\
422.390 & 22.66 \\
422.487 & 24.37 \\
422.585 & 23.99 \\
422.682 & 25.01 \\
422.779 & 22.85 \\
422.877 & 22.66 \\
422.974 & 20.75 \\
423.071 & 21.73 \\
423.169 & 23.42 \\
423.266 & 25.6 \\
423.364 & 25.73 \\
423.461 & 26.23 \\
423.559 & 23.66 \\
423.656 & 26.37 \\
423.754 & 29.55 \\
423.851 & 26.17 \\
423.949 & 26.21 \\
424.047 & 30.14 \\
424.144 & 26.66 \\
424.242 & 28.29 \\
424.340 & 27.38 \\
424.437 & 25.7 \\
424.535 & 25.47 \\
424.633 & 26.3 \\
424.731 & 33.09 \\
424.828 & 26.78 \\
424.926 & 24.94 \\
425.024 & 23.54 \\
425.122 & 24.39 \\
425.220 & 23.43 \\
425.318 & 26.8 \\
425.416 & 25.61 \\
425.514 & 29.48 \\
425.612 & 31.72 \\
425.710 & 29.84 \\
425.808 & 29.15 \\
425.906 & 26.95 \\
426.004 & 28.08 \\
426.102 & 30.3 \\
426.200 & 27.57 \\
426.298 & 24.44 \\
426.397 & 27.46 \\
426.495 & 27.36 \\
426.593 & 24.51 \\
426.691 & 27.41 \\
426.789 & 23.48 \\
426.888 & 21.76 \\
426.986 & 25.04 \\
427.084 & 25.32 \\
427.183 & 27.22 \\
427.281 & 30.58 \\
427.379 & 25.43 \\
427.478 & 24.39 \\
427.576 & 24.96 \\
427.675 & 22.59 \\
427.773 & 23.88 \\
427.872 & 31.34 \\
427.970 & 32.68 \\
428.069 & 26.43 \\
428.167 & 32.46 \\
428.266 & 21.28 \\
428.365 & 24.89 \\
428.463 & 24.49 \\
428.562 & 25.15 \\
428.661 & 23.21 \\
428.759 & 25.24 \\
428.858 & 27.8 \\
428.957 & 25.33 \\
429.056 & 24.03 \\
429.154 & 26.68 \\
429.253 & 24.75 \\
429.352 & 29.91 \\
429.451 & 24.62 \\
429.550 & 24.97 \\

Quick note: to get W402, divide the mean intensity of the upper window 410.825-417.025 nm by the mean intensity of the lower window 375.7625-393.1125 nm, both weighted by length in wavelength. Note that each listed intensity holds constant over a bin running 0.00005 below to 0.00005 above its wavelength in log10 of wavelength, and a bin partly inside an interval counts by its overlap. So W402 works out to 1.41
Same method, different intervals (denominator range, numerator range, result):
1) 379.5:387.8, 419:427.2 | 1.53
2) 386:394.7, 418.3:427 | 1.46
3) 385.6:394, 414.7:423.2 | 1.40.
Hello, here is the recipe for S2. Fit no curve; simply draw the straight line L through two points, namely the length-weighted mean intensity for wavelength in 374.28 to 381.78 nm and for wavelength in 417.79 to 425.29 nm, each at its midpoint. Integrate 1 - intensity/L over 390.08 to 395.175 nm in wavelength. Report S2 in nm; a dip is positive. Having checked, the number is 0.51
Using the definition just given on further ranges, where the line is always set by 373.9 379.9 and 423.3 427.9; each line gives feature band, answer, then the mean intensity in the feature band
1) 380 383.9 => 0.43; 16.6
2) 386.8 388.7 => 0.29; 16.7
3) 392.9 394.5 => 0.36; 16.1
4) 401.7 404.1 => -0.44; 26.6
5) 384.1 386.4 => 0.34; 16.4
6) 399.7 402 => -0.39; 25.9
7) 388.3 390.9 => 0.33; 17.5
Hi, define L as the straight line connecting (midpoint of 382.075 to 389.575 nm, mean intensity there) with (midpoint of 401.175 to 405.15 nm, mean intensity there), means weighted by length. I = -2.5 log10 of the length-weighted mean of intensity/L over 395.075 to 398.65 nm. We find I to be 0.184 mag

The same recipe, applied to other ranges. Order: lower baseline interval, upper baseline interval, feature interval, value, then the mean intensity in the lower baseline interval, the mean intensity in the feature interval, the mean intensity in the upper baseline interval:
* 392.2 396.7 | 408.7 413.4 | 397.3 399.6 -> -0.14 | 17.4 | 22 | 25.7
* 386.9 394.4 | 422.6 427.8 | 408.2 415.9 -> -0.11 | 17.7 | 25.3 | 26.1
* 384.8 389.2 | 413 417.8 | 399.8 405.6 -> -0.22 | 16.5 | 25.5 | 24.4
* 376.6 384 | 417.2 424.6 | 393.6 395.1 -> 0.15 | 17.5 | 17.5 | 25.2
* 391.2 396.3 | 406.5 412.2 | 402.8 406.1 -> -0.05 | 18.1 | 24.4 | 25.7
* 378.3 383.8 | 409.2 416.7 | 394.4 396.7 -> 0.13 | 17.3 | 18.4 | 24.8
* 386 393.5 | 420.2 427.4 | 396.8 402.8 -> -0.16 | 17.7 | 23.6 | 26.1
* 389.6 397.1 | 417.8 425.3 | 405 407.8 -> -0.13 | 18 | 24.2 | 25.3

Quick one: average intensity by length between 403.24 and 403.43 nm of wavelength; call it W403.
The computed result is 23.8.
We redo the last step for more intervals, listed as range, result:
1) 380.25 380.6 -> 16.7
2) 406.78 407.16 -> 23.9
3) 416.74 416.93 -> 26.4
